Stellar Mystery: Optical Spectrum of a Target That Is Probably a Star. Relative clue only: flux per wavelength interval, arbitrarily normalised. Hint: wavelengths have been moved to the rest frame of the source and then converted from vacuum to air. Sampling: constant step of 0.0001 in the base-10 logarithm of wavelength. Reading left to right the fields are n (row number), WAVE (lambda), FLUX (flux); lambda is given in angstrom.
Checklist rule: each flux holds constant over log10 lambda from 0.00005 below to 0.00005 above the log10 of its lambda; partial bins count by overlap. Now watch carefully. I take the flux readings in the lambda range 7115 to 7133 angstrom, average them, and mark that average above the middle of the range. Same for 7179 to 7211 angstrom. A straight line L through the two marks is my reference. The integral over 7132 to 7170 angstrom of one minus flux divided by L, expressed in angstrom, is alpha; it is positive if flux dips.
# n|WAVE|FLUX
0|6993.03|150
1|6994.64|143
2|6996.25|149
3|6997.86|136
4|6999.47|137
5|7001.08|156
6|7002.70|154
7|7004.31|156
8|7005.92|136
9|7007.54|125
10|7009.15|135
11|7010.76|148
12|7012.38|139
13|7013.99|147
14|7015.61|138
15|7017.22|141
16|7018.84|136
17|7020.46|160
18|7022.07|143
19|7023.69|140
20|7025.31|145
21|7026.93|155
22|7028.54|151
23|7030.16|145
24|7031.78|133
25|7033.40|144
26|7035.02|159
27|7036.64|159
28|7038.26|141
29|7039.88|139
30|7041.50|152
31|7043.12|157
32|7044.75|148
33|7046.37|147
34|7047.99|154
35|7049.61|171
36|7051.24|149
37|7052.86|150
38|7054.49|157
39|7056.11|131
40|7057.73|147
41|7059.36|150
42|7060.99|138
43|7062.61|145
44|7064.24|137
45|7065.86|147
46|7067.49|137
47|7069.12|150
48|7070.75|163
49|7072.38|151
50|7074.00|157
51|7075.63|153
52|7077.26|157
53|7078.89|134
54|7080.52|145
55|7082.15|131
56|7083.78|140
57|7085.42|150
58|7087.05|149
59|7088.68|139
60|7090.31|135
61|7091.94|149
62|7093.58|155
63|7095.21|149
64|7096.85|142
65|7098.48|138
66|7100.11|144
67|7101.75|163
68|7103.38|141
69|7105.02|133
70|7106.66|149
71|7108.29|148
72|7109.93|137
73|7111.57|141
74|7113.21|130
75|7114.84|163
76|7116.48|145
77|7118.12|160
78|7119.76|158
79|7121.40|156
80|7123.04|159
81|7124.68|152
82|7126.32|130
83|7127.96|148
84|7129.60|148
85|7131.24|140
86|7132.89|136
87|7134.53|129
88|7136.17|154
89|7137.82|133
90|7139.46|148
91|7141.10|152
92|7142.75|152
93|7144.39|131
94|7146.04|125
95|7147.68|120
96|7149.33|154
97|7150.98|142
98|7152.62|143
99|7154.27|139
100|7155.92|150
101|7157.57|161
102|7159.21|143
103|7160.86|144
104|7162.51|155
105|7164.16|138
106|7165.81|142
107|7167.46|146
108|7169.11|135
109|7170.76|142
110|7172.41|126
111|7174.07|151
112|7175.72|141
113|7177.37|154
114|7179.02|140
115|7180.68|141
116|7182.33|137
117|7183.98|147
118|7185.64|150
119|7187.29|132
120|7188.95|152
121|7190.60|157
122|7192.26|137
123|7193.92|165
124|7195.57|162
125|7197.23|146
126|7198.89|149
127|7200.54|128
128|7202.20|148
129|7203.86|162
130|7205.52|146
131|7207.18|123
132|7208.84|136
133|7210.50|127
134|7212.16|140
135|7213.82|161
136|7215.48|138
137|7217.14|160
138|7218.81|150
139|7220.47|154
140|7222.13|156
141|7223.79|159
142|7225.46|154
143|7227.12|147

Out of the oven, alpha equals 1.35 angstrom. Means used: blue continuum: 149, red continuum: 145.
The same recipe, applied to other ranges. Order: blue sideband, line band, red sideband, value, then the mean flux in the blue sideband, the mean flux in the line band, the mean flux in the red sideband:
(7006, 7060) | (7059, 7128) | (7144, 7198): -0.5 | 146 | 146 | 144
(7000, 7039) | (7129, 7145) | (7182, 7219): 0.4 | 145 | 142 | 146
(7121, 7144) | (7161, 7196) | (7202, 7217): -0.3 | 145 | 145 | 143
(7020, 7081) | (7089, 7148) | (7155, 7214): 0.8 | 148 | 144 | 145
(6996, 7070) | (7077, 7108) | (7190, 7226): 0.5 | 146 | 144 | 148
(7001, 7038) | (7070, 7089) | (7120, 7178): -0.4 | 145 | 148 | 144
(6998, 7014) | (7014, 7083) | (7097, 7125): -1.2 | 143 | 147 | 148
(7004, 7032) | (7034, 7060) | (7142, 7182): -1.4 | 143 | 151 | 142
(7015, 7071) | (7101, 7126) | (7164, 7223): -0.4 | 147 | 149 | 145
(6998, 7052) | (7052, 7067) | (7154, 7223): 0.2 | 147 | 145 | 146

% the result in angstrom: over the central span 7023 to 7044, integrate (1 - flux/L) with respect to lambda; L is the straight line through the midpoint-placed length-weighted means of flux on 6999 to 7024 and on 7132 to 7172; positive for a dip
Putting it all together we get -0.7 angstrom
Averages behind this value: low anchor 143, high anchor 142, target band 148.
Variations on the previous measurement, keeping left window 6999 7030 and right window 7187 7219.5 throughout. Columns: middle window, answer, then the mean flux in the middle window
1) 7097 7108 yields 0.0 angstrom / 145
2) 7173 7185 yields 0.1 angstrom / 144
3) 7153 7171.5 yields 0.1 angstrom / 145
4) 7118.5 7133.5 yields -0.3 angstrom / 148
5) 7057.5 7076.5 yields -0.4 angstrom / 148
